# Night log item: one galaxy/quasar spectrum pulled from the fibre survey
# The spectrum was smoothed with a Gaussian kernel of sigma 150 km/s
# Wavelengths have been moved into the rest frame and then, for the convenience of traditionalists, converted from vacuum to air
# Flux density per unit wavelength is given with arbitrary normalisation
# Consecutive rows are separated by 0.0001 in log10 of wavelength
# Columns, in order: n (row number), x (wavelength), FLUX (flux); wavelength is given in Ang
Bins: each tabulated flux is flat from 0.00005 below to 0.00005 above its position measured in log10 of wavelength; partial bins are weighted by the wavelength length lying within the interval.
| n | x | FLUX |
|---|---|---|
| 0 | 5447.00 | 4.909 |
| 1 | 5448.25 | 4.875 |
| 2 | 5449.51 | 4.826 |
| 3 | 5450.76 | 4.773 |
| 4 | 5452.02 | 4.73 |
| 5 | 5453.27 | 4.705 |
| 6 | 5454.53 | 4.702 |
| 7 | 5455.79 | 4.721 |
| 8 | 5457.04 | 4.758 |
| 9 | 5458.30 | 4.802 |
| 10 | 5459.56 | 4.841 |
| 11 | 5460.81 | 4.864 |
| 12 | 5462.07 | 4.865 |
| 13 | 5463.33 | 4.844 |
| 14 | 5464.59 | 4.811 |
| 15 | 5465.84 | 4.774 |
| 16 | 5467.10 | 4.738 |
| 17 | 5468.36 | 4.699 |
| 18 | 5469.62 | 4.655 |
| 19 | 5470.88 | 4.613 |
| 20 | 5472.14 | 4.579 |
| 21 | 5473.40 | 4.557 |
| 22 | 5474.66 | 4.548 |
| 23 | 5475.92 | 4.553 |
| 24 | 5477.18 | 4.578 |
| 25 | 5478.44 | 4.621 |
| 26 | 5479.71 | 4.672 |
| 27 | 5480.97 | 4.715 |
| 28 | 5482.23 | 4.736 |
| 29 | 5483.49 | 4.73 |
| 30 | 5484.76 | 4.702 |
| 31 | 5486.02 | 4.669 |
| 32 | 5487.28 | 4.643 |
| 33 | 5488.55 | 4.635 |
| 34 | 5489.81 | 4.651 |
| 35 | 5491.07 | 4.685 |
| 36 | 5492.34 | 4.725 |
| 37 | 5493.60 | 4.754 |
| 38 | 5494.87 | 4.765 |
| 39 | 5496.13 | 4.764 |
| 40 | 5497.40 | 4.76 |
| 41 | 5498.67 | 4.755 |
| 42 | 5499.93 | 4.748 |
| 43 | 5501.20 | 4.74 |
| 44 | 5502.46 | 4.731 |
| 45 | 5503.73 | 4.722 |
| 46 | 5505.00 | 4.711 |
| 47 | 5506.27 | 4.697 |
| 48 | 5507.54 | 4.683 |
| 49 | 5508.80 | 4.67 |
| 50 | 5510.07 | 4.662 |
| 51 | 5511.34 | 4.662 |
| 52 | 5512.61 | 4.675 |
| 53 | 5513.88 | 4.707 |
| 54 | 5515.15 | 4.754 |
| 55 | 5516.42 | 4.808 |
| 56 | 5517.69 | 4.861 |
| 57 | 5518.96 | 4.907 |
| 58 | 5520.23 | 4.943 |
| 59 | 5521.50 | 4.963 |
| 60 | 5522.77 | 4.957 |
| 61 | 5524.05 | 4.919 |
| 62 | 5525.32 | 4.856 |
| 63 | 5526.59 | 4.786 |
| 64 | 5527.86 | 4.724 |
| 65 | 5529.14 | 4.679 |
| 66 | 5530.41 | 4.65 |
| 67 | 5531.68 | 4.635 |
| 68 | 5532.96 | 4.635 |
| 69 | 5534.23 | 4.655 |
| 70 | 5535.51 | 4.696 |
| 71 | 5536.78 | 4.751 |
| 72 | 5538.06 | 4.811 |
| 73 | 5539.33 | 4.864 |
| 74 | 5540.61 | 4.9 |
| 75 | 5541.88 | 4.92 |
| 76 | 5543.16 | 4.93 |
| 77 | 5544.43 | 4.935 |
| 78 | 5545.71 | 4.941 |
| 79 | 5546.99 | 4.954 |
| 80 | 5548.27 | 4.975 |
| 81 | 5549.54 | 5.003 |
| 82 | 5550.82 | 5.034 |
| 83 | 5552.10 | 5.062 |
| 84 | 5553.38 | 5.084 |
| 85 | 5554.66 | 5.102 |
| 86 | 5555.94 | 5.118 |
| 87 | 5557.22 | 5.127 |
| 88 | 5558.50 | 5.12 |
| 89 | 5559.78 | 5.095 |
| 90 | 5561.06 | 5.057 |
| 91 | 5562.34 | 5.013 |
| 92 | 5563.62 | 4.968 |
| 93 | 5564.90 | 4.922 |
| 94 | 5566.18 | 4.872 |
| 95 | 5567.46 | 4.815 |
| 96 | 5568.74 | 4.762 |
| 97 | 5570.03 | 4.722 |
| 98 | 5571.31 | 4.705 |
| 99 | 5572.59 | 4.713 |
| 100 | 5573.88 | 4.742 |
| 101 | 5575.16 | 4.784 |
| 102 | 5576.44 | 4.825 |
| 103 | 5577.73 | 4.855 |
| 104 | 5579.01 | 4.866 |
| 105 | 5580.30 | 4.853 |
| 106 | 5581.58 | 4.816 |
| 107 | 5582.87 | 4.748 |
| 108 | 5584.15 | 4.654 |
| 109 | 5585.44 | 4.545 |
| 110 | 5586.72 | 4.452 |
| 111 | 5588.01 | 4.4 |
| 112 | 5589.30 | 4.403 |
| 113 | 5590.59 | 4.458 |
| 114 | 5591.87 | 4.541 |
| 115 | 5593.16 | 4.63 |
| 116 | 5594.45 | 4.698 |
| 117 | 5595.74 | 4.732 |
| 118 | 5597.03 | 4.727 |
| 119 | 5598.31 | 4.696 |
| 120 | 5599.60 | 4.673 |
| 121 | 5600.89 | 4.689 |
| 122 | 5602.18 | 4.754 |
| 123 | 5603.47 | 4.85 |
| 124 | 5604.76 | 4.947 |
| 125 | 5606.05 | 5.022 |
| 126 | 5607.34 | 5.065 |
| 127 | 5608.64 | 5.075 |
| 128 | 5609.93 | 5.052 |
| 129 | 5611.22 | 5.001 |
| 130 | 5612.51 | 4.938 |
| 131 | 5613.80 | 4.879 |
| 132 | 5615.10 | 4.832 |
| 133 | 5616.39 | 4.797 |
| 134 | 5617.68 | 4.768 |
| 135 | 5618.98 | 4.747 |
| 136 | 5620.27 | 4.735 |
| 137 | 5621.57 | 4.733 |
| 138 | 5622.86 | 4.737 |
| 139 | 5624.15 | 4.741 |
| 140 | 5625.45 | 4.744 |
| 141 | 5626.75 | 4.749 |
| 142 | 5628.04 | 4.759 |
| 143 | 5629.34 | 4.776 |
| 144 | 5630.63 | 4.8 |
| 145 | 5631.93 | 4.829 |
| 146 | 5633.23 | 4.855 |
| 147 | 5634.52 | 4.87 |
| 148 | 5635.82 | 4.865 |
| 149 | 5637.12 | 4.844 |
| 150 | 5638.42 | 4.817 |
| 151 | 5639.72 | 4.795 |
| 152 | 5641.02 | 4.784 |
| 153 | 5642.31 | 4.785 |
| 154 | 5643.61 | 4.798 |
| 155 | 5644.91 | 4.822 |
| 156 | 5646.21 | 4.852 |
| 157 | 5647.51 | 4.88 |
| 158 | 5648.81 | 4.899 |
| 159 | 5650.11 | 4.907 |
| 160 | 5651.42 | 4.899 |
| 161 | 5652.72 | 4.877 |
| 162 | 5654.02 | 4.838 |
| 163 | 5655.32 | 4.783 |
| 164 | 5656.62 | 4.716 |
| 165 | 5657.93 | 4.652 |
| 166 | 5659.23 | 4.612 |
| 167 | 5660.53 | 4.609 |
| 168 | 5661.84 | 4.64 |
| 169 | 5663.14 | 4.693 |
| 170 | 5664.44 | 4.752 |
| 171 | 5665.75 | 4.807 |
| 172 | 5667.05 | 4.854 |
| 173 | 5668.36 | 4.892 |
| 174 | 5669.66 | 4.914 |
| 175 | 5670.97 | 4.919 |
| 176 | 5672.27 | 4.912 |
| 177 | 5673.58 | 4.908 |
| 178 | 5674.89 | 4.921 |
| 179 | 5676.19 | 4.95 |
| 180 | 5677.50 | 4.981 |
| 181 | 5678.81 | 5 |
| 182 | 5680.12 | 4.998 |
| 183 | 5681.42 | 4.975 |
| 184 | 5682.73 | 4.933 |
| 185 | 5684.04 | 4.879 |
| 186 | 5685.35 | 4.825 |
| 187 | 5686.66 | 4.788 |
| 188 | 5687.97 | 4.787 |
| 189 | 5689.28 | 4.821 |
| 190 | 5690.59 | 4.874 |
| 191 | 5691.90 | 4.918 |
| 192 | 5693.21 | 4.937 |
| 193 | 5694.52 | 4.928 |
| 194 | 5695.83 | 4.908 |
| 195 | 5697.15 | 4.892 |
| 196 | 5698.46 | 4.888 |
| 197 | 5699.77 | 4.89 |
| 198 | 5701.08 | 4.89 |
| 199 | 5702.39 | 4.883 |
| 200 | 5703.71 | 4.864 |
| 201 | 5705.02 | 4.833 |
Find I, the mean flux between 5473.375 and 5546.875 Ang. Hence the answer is 4.75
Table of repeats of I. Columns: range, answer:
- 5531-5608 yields 4.82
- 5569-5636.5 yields 4.77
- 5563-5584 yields 4.81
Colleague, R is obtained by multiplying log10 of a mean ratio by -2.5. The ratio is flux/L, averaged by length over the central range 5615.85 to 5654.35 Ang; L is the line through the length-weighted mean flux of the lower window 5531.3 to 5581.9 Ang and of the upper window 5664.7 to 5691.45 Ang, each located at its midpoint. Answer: 0.019 mag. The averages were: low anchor 4.89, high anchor 4.89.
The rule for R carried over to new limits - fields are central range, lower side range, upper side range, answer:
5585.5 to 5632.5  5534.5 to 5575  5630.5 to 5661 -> 0.02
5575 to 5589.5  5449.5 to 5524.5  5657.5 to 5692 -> 0.02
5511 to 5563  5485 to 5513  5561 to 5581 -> -0.02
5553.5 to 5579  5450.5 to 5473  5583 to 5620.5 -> -0.04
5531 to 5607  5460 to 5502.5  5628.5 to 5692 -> -0.01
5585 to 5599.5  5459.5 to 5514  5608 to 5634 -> 0.05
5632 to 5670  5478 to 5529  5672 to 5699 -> 0.02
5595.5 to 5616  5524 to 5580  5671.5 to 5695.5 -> 0.00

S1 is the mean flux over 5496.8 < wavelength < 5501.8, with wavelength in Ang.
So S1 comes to 4.75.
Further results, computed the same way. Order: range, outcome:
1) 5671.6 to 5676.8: 4.93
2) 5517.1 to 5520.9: 4.91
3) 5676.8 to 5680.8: 4.99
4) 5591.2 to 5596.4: 4.65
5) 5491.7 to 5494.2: 4.74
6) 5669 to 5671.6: 4.92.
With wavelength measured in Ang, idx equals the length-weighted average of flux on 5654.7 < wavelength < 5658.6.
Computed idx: 4.71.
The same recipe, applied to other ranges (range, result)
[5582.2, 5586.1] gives 4.65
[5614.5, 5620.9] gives 4.78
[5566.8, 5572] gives 4.75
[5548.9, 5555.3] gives 5.06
